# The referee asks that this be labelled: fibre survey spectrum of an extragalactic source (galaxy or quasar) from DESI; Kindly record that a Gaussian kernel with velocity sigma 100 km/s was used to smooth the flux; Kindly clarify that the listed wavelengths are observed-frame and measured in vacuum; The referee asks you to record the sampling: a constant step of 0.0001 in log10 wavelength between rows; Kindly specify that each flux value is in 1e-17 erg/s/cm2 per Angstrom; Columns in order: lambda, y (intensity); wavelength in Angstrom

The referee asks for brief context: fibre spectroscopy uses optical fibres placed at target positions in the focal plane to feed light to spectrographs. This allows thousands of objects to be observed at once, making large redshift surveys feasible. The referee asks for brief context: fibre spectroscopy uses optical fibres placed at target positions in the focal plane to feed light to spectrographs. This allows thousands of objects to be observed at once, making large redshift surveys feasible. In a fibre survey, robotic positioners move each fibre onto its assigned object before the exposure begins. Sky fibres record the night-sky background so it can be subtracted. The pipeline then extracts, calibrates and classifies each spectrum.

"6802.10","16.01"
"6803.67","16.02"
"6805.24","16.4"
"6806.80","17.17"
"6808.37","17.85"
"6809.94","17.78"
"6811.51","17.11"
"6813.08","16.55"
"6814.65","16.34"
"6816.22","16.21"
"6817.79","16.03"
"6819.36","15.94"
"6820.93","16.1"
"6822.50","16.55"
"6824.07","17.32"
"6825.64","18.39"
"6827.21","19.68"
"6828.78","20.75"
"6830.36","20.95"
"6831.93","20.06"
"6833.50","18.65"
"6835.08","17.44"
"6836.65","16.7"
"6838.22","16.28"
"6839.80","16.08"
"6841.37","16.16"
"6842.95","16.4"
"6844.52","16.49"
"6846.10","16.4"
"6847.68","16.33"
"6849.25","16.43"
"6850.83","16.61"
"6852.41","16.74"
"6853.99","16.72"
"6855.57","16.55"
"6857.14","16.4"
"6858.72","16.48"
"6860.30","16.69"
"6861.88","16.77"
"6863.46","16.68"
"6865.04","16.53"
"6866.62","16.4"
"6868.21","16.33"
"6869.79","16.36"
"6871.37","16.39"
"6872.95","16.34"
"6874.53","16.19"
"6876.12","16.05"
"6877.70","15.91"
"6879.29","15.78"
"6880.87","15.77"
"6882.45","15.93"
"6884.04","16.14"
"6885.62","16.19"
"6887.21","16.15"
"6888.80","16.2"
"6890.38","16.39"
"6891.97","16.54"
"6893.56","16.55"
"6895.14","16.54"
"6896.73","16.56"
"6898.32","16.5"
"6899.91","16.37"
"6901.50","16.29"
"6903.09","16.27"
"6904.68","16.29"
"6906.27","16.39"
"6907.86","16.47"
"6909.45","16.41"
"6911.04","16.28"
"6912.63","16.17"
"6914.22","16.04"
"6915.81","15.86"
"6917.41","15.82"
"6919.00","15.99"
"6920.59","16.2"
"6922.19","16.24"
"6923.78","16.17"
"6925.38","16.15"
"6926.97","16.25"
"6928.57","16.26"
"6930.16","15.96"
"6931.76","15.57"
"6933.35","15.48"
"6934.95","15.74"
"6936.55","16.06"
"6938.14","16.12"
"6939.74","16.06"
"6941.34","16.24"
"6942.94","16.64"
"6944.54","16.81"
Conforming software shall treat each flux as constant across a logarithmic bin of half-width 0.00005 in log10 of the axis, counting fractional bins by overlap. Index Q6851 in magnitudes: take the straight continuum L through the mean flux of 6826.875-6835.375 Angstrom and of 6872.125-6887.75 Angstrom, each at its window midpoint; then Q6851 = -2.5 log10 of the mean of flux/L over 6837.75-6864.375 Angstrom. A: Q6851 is 0.11 mag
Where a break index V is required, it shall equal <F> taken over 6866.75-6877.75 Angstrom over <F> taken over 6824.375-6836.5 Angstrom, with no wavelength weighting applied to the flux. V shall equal 0.85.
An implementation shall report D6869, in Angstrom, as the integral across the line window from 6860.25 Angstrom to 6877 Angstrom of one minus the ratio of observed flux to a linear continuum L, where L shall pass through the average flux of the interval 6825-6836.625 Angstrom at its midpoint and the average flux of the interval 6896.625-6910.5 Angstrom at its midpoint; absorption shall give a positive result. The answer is 1.27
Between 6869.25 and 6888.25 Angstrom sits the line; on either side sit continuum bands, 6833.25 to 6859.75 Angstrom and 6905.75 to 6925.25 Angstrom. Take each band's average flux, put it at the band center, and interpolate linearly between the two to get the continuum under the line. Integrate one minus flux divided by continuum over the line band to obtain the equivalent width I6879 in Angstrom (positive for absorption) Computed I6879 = 0.3 Angstrom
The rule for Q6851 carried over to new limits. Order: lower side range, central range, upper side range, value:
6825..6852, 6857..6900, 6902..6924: 0.03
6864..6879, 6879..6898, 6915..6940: 0.00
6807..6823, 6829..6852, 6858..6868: -0.04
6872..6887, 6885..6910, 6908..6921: -0.02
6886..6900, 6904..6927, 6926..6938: 0.00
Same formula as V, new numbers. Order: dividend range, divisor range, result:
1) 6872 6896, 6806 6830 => 0.93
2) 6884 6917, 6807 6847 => 0.94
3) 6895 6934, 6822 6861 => 0.93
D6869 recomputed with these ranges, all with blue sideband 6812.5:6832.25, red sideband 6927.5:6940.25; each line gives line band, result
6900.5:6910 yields 0.01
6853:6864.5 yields 0.35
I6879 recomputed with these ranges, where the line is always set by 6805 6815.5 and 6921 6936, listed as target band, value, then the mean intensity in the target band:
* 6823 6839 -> -1.6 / 18.6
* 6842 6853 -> 0.2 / 16.5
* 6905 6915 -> -0.1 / 16.3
